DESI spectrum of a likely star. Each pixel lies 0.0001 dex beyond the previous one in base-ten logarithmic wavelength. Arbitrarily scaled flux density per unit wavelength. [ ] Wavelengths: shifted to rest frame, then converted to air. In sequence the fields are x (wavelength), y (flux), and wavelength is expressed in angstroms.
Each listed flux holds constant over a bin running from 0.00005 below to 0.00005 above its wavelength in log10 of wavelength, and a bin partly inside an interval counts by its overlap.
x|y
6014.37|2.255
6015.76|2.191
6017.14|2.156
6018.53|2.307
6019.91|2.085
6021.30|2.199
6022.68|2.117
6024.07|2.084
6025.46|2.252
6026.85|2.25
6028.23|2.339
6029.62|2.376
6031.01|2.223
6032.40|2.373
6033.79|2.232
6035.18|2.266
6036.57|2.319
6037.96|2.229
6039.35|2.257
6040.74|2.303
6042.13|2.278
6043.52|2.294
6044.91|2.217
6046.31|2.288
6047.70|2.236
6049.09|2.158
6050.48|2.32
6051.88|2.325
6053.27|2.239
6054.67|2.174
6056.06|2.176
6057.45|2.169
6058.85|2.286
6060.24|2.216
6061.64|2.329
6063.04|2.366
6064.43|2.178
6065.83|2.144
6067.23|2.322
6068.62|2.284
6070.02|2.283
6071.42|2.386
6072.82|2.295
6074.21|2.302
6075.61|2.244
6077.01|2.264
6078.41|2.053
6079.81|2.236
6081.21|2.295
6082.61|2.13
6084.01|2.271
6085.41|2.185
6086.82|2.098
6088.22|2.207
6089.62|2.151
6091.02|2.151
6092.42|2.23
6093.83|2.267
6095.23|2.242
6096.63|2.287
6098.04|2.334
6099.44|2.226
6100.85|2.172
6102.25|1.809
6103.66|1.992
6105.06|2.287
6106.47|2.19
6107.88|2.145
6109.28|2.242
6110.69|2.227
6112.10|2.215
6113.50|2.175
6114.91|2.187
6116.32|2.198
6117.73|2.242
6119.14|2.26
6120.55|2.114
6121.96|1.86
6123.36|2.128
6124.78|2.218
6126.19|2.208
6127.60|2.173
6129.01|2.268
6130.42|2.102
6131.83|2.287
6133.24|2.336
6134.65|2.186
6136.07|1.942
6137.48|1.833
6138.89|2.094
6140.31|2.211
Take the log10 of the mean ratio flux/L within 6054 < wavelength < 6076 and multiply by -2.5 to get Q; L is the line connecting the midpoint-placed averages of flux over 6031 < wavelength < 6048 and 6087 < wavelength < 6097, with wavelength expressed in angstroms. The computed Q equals -0.01 mag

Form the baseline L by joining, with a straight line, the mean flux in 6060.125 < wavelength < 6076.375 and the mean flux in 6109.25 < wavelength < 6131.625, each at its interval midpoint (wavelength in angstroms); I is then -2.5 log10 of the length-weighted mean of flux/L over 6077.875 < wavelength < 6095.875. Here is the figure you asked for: 0.02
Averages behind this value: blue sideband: 2.28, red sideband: 2.18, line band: 2.19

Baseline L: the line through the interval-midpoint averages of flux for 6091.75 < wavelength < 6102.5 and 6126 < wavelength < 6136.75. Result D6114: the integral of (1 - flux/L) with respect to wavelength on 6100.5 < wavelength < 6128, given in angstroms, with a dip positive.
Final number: 0.6 angstroms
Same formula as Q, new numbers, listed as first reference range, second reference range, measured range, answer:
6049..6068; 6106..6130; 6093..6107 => 0.009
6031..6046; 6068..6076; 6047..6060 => 0.026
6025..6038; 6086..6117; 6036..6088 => -0.002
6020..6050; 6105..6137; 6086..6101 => -0.007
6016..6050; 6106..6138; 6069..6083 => -0.023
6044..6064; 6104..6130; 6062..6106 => 0.001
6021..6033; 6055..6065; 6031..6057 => -0.006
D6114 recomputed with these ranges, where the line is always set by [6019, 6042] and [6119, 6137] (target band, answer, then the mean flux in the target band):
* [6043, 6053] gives -0.14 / 2.26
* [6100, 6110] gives 0.25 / 2.12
